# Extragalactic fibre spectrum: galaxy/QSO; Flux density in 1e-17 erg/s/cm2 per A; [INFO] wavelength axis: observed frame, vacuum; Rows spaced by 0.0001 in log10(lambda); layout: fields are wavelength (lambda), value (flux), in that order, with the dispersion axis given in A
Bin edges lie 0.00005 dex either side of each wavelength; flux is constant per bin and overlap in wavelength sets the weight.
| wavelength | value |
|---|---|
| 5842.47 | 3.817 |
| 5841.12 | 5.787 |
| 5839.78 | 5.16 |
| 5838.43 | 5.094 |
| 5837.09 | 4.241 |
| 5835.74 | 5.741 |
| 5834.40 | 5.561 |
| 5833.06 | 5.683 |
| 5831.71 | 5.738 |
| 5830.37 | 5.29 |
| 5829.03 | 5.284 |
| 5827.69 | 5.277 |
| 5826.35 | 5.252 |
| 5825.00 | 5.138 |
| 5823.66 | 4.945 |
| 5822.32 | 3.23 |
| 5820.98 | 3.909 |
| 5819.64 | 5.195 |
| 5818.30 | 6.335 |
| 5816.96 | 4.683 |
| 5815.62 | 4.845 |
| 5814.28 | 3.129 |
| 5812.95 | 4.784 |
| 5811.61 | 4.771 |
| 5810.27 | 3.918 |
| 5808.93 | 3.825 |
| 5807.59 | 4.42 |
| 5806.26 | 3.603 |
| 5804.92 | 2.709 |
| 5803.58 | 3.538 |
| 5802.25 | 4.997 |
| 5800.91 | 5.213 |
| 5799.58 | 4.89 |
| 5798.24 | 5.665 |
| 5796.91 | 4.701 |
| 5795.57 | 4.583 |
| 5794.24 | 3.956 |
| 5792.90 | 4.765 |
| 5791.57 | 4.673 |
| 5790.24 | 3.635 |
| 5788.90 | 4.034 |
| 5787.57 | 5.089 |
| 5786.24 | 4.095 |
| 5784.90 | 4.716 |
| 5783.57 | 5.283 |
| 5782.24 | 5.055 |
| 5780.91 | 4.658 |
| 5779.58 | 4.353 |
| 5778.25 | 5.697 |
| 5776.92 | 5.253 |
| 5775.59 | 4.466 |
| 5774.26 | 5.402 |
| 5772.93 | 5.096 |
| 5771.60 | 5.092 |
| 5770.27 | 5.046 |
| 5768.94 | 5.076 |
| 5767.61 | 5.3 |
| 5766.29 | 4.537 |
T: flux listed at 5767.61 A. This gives 5.3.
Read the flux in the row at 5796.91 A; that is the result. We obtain 4.701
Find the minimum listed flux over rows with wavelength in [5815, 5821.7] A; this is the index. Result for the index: 3.909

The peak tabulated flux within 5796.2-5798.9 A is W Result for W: 5.665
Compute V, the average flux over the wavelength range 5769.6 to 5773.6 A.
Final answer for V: 5.07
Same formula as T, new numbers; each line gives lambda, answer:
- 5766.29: 4.537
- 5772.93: 5.096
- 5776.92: 5.253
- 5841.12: 5.787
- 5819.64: 5.195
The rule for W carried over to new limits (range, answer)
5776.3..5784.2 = 5.697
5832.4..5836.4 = 5.741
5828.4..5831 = 5.29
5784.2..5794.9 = 5.089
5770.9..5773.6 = 5.096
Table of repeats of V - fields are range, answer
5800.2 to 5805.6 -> 4.12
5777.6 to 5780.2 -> 5.03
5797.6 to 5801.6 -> 5.25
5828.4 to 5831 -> 5.29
